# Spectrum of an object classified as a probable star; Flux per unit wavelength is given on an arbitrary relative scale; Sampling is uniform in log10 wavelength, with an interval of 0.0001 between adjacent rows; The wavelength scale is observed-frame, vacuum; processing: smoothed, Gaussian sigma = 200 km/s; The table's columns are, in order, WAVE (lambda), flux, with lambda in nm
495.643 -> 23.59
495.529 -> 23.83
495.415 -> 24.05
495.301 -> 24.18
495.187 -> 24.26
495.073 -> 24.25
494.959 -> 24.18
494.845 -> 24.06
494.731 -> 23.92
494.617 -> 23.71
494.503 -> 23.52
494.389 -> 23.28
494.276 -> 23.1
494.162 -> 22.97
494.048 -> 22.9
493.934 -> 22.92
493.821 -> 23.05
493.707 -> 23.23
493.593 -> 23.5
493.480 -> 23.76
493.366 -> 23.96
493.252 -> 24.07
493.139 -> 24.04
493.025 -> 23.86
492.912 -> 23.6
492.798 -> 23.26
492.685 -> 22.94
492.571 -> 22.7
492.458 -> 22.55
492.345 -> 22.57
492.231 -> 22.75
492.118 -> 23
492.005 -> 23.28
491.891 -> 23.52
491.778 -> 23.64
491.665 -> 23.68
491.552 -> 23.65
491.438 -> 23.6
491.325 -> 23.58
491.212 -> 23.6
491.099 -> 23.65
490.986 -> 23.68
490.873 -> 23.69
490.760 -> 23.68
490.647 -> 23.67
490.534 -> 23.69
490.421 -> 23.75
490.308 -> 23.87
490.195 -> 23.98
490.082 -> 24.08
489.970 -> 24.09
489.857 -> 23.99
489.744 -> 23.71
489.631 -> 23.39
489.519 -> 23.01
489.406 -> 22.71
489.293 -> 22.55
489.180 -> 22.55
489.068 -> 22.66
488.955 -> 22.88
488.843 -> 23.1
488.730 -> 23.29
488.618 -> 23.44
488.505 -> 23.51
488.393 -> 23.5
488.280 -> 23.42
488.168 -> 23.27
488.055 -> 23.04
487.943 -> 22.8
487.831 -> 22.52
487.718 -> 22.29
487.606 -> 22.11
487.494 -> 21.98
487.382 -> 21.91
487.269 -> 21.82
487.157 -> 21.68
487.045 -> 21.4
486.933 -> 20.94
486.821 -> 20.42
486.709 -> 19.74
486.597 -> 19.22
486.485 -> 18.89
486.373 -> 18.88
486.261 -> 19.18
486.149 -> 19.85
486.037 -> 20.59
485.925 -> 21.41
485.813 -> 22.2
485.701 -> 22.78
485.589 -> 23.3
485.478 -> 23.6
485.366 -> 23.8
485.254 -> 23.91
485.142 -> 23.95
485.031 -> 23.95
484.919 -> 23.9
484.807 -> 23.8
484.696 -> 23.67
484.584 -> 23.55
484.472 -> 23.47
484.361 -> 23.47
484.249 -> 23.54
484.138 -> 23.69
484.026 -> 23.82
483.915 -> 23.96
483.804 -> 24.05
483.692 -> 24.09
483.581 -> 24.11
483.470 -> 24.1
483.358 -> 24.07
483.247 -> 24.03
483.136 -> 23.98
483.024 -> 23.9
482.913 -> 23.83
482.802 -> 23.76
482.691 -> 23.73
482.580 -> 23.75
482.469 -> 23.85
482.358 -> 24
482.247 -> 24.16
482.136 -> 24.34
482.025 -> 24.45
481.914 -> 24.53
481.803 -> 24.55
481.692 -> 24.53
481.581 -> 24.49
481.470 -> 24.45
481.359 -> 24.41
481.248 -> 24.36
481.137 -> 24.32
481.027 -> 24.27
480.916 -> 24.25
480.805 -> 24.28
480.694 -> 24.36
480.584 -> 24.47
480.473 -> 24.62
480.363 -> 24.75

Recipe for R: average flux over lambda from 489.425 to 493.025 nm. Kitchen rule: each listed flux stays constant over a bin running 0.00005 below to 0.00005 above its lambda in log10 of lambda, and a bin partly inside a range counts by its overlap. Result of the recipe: 23.5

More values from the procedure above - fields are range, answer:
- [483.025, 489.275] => 22.6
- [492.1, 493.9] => 23.3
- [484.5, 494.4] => 22.9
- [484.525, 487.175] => 21.9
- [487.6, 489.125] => 23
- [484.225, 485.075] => 23.6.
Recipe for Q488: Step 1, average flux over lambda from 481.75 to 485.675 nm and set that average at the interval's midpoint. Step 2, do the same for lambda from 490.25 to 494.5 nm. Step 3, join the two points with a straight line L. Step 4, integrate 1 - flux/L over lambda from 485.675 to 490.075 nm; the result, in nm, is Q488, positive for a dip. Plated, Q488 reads 0.29 nm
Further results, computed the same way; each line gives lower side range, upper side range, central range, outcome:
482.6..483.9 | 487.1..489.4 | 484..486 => 0.01 nm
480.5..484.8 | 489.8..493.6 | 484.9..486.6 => 0.14 nm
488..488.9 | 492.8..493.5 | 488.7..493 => 0.04 nm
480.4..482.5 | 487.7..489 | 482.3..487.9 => 0.24 nm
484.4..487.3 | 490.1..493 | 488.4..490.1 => -0.03 nm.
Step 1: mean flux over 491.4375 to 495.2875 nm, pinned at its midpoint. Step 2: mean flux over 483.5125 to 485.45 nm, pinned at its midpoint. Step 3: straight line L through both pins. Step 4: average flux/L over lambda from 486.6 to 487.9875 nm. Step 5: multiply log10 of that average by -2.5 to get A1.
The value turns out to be 0.10 mag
